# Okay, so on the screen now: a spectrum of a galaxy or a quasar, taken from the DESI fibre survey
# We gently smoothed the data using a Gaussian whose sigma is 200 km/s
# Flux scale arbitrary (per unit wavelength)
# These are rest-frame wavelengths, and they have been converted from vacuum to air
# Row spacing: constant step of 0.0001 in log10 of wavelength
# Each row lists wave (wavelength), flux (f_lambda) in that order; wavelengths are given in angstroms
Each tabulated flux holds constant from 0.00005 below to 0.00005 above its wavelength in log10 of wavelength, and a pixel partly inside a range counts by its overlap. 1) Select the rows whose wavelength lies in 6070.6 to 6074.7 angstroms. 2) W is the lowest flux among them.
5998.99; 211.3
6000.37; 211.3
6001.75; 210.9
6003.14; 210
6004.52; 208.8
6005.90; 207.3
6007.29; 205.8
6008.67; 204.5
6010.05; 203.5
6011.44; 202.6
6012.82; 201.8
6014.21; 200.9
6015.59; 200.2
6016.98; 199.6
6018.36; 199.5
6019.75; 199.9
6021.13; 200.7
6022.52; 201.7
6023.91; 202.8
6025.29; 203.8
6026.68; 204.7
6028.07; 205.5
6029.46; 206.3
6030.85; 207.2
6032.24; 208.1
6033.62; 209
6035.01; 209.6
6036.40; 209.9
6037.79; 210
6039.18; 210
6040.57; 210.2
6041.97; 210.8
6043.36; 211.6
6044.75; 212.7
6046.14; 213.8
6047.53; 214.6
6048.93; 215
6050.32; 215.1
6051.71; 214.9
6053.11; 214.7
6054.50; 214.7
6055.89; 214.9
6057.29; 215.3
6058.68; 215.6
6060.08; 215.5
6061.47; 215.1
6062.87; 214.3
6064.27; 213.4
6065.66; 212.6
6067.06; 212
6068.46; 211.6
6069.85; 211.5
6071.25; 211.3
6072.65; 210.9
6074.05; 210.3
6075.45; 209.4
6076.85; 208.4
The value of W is 210.3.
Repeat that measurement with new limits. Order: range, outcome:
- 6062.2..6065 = 213.4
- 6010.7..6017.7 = 199.6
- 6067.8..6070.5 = 211.5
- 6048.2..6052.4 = 214.9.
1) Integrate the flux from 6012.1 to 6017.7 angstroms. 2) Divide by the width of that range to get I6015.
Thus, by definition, 201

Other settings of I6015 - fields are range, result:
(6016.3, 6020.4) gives 200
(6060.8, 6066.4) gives 214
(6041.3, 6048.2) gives 213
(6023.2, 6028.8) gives 204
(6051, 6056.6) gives 215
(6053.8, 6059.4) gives 215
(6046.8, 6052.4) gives 215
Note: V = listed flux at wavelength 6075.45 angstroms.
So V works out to 209.4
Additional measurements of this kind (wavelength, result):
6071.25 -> 211.3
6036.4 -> 209.9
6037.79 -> 210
